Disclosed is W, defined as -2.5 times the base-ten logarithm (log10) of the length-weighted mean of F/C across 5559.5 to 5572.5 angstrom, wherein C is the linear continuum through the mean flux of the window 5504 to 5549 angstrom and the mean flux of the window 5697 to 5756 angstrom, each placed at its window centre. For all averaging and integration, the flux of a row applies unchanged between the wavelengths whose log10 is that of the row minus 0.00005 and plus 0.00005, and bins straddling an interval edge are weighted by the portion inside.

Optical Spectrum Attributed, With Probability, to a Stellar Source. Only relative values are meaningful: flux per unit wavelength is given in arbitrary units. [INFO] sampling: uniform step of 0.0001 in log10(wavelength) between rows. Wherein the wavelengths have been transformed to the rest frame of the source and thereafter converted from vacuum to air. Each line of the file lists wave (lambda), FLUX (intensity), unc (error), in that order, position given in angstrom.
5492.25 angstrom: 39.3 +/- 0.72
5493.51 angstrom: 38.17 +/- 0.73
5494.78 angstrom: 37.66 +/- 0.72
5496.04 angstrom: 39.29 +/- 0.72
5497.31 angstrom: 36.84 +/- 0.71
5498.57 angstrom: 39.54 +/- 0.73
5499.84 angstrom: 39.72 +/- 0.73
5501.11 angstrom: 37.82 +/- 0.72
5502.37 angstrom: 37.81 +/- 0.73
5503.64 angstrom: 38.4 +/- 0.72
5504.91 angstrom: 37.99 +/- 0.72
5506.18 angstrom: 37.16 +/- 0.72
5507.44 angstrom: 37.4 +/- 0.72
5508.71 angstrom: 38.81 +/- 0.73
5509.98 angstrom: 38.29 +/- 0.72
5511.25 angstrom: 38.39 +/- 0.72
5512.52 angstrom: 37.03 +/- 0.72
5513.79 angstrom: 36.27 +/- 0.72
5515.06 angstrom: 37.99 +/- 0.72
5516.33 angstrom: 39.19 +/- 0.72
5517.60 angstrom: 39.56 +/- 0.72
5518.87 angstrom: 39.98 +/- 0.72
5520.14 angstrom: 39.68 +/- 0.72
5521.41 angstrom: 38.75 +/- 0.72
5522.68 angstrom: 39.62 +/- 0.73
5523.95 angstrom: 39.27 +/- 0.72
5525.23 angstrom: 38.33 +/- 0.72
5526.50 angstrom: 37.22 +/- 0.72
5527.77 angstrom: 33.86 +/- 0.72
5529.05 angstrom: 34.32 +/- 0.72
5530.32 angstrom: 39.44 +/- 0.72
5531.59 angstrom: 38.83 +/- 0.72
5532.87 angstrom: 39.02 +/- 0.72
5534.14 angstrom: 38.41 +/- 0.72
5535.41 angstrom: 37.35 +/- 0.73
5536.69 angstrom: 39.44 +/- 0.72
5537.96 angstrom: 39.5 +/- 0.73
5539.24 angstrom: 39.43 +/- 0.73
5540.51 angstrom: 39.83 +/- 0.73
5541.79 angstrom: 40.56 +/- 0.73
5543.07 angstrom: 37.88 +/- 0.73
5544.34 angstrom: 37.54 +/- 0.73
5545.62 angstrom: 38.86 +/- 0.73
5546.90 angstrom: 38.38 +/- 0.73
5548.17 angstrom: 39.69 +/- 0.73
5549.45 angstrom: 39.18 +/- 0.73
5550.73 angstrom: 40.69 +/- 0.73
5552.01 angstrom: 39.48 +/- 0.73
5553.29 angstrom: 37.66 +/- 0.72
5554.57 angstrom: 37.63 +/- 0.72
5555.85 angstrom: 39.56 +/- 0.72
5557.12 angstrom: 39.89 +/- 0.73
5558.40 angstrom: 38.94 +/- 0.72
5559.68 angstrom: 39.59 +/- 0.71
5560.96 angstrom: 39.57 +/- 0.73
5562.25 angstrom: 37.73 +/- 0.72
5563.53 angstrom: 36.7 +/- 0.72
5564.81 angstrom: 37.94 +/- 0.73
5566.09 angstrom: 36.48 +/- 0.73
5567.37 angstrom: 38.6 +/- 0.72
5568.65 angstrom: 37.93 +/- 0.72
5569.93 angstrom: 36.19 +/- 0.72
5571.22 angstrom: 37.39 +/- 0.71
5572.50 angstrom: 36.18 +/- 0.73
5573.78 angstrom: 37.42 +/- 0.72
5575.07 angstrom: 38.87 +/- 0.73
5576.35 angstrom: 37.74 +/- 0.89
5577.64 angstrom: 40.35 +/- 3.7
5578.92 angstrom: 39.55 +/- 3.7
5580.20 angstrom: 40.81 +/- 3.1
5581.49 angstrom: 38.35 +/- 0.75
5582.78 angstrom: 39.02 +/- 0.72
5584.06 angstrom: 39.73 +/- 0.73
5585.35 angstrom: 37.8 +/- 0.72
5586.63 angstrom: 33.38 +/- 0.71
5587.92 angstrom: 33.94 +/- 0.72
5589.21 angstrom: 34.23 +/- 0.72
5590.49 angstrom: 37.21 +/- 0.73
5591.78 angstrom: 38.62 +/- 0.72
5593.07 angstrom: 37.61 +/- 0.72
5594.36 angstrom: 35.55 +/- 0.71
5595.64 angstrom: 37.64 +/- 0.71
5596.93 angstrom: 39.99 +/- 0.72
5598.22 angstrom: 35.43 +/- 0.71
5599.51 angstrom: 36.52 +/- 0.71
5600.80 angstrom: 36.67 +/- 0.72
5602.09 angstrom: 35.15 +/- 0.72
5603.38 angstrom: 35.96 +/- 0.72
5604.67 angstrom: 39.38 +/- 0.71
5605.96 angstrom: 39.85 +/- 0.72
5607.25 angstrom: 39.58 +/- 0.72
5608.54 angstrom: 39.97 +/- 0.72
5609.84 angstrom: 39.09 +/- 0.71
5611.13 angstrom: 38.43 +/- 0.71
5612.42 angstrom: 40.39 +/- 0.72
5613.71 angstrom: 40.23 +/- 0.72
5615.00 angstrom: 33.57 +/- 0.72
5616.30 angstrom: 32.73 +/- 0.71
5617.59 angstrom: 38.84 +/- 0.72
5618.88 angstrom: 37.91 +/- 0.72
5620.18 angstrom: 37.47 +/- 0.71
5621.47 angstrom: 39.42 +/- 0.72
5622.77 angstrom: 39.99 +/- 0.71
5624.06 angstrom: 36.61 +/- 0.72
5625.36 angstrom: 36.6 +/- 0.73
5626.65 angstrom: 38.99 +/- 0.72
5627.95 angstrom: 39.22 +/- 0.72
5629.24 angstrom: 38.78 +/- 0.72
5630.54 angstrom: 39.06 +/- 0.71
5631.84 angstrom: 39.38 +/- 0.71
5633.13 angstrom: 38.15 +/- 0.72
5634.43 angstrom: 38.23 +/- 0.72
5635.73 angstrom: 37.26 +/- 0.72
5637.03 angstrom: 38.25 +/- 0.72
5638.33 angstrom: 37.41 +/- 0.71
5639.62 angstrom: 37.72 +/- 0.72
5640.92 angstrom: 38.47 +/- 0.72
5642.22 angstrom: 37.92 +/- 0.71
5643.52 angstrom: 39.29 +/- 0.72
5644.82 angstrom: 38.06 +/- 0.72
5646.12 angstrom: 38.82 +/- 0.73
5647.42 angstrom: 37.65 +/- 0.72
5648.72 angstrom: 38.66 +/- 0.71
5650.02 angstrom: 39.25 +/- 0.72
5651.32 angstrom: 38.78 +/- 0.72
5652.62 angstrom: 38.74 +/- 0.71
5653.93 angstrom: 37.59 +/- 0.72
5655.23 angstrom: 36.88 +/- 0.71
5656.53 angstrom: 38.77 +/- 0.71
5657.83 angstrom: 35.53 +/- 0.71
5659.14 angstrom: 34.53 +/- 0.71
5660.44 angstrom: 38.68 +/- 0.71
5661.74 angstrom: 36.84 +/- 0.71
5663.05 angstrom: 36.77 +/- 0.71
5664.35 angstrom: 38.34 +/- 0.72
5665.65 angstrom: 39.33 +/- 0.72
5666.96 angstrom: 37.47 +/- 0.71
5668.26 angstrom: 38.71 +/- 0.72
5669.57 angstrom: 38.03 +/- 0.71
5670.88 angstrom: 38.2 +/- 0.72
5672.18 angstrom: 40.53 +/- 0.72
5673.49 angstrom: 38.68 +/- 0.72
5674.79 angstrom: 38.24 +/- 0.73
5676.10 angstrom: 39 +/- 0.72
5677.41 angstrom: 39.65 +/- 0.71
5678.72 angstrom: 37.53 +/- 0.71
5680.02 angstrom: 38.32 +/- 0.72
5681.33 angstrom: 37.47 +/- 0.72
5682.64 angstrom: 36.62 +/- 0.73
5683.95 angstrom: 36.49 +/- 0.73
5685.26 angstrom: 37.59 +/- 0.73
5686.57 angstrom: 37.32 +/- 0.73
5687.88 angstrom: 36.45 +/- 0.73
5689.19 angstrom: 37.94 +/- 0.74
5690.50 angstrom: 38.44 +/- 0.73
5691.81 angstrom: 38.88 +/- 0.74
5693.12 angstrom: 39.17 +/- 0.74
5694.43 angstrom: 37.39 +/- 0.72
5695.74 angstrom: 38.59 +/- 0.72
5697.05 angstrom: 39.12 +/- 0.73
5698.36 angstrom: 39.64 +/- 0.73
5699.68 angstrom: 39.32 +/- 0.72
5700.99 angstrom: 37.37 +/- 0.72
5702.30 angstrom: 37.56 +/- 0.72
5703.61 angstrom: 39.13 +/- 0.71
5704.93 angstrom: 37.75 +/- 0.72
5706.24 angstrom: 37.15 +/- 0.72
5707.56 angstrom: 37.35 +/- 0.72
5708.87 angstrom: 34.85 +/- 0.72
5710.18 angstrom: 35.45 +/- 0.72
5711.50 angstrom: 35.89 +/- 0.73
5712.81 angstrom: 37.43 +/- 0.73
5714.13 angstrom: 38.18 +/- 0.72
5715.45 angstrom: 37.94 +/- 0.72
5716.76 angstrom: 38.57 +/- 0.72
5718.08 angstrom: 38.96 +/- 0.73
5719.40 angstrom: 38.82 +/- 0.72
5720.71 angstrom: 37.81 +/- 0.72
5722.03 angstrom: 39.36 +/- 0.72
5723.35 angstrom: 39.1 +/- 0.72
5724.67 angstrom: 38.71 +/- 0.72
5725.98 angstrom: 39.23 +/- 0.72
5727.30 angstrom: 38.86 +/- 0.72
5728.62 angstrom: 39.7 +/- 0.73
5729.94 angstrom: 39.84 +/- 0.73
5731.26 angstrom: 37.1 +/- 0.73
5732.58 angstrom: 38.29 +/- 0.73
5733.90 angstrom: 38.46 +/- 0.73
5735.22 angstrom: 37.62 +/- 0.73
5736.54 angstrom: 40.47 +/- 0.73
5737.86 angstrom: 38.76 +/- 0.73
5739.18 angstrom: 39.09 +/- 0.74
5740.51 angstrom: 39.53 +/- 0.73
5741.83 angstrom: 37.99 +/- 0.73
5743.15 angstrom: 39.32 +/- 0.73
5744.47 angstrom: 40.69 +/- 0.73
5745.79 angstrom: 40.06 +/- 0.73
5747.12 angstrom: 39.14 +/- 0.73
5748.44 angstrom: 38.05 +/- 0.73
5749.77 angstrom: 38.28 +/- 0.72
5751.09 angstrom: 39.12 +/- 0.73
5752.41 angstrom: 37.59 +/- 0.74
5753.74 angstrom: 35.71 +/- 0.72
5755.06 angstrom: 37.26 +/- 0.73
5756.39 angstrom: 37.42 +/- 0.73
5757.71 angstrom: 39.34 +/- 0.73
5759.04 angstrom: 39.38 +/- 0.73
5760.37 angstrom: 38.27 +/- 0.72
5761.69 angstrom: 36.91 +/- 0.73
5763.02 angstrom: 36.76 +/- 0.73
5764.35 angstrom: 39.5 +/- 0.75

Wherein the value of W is 0.02 mag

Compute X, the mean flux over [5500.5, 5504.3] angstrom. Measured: 38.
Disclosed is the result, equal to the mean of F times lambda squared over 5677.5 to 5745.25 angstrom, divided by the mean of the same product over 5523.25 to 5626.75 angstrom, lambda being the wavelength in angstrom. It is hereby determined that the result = 1.06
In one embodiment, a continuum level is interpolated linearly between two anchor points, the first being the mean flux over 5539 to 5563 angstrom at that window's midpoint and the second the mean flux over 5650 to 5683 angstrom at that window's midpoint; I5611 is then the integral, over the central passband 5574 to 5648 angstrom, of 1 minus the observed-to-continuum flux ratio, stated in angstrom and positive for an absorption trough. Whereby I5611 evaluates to 1.1 angstrom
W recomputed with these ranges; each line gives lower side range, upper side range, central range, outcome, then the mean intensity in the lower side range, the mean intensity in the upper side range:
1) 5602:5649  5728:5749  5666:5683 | 0.005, 38.2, 39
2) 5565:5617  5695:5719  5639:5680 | -0.013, 37.6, 37.8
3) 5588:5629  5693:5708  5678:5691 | 0.022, 37.7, 38.3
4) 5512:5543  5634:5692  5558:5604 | 0.021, 38.4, 38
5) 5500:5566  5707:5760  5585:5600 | 0.057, 38.5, 38.4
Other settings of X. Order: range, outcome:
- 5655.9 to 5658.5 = 37.1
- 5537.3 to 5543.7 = 39.4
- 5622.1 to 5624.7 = 38.3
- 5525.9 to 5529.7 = 35.1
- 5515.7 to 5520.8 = 39.6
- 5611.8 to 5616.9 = 36.7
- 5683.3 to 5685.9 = 37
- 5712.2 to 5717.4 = 38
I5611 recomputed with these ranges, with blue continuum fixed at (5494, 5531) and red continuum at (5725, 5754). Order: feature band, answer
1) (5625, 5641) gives 0.1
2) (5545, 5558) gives -0.3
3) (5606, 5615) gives -0.2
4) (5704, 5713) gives 0.5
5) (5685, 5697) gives 0.2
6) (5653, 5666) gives 0.4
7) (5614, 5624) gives 0.3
